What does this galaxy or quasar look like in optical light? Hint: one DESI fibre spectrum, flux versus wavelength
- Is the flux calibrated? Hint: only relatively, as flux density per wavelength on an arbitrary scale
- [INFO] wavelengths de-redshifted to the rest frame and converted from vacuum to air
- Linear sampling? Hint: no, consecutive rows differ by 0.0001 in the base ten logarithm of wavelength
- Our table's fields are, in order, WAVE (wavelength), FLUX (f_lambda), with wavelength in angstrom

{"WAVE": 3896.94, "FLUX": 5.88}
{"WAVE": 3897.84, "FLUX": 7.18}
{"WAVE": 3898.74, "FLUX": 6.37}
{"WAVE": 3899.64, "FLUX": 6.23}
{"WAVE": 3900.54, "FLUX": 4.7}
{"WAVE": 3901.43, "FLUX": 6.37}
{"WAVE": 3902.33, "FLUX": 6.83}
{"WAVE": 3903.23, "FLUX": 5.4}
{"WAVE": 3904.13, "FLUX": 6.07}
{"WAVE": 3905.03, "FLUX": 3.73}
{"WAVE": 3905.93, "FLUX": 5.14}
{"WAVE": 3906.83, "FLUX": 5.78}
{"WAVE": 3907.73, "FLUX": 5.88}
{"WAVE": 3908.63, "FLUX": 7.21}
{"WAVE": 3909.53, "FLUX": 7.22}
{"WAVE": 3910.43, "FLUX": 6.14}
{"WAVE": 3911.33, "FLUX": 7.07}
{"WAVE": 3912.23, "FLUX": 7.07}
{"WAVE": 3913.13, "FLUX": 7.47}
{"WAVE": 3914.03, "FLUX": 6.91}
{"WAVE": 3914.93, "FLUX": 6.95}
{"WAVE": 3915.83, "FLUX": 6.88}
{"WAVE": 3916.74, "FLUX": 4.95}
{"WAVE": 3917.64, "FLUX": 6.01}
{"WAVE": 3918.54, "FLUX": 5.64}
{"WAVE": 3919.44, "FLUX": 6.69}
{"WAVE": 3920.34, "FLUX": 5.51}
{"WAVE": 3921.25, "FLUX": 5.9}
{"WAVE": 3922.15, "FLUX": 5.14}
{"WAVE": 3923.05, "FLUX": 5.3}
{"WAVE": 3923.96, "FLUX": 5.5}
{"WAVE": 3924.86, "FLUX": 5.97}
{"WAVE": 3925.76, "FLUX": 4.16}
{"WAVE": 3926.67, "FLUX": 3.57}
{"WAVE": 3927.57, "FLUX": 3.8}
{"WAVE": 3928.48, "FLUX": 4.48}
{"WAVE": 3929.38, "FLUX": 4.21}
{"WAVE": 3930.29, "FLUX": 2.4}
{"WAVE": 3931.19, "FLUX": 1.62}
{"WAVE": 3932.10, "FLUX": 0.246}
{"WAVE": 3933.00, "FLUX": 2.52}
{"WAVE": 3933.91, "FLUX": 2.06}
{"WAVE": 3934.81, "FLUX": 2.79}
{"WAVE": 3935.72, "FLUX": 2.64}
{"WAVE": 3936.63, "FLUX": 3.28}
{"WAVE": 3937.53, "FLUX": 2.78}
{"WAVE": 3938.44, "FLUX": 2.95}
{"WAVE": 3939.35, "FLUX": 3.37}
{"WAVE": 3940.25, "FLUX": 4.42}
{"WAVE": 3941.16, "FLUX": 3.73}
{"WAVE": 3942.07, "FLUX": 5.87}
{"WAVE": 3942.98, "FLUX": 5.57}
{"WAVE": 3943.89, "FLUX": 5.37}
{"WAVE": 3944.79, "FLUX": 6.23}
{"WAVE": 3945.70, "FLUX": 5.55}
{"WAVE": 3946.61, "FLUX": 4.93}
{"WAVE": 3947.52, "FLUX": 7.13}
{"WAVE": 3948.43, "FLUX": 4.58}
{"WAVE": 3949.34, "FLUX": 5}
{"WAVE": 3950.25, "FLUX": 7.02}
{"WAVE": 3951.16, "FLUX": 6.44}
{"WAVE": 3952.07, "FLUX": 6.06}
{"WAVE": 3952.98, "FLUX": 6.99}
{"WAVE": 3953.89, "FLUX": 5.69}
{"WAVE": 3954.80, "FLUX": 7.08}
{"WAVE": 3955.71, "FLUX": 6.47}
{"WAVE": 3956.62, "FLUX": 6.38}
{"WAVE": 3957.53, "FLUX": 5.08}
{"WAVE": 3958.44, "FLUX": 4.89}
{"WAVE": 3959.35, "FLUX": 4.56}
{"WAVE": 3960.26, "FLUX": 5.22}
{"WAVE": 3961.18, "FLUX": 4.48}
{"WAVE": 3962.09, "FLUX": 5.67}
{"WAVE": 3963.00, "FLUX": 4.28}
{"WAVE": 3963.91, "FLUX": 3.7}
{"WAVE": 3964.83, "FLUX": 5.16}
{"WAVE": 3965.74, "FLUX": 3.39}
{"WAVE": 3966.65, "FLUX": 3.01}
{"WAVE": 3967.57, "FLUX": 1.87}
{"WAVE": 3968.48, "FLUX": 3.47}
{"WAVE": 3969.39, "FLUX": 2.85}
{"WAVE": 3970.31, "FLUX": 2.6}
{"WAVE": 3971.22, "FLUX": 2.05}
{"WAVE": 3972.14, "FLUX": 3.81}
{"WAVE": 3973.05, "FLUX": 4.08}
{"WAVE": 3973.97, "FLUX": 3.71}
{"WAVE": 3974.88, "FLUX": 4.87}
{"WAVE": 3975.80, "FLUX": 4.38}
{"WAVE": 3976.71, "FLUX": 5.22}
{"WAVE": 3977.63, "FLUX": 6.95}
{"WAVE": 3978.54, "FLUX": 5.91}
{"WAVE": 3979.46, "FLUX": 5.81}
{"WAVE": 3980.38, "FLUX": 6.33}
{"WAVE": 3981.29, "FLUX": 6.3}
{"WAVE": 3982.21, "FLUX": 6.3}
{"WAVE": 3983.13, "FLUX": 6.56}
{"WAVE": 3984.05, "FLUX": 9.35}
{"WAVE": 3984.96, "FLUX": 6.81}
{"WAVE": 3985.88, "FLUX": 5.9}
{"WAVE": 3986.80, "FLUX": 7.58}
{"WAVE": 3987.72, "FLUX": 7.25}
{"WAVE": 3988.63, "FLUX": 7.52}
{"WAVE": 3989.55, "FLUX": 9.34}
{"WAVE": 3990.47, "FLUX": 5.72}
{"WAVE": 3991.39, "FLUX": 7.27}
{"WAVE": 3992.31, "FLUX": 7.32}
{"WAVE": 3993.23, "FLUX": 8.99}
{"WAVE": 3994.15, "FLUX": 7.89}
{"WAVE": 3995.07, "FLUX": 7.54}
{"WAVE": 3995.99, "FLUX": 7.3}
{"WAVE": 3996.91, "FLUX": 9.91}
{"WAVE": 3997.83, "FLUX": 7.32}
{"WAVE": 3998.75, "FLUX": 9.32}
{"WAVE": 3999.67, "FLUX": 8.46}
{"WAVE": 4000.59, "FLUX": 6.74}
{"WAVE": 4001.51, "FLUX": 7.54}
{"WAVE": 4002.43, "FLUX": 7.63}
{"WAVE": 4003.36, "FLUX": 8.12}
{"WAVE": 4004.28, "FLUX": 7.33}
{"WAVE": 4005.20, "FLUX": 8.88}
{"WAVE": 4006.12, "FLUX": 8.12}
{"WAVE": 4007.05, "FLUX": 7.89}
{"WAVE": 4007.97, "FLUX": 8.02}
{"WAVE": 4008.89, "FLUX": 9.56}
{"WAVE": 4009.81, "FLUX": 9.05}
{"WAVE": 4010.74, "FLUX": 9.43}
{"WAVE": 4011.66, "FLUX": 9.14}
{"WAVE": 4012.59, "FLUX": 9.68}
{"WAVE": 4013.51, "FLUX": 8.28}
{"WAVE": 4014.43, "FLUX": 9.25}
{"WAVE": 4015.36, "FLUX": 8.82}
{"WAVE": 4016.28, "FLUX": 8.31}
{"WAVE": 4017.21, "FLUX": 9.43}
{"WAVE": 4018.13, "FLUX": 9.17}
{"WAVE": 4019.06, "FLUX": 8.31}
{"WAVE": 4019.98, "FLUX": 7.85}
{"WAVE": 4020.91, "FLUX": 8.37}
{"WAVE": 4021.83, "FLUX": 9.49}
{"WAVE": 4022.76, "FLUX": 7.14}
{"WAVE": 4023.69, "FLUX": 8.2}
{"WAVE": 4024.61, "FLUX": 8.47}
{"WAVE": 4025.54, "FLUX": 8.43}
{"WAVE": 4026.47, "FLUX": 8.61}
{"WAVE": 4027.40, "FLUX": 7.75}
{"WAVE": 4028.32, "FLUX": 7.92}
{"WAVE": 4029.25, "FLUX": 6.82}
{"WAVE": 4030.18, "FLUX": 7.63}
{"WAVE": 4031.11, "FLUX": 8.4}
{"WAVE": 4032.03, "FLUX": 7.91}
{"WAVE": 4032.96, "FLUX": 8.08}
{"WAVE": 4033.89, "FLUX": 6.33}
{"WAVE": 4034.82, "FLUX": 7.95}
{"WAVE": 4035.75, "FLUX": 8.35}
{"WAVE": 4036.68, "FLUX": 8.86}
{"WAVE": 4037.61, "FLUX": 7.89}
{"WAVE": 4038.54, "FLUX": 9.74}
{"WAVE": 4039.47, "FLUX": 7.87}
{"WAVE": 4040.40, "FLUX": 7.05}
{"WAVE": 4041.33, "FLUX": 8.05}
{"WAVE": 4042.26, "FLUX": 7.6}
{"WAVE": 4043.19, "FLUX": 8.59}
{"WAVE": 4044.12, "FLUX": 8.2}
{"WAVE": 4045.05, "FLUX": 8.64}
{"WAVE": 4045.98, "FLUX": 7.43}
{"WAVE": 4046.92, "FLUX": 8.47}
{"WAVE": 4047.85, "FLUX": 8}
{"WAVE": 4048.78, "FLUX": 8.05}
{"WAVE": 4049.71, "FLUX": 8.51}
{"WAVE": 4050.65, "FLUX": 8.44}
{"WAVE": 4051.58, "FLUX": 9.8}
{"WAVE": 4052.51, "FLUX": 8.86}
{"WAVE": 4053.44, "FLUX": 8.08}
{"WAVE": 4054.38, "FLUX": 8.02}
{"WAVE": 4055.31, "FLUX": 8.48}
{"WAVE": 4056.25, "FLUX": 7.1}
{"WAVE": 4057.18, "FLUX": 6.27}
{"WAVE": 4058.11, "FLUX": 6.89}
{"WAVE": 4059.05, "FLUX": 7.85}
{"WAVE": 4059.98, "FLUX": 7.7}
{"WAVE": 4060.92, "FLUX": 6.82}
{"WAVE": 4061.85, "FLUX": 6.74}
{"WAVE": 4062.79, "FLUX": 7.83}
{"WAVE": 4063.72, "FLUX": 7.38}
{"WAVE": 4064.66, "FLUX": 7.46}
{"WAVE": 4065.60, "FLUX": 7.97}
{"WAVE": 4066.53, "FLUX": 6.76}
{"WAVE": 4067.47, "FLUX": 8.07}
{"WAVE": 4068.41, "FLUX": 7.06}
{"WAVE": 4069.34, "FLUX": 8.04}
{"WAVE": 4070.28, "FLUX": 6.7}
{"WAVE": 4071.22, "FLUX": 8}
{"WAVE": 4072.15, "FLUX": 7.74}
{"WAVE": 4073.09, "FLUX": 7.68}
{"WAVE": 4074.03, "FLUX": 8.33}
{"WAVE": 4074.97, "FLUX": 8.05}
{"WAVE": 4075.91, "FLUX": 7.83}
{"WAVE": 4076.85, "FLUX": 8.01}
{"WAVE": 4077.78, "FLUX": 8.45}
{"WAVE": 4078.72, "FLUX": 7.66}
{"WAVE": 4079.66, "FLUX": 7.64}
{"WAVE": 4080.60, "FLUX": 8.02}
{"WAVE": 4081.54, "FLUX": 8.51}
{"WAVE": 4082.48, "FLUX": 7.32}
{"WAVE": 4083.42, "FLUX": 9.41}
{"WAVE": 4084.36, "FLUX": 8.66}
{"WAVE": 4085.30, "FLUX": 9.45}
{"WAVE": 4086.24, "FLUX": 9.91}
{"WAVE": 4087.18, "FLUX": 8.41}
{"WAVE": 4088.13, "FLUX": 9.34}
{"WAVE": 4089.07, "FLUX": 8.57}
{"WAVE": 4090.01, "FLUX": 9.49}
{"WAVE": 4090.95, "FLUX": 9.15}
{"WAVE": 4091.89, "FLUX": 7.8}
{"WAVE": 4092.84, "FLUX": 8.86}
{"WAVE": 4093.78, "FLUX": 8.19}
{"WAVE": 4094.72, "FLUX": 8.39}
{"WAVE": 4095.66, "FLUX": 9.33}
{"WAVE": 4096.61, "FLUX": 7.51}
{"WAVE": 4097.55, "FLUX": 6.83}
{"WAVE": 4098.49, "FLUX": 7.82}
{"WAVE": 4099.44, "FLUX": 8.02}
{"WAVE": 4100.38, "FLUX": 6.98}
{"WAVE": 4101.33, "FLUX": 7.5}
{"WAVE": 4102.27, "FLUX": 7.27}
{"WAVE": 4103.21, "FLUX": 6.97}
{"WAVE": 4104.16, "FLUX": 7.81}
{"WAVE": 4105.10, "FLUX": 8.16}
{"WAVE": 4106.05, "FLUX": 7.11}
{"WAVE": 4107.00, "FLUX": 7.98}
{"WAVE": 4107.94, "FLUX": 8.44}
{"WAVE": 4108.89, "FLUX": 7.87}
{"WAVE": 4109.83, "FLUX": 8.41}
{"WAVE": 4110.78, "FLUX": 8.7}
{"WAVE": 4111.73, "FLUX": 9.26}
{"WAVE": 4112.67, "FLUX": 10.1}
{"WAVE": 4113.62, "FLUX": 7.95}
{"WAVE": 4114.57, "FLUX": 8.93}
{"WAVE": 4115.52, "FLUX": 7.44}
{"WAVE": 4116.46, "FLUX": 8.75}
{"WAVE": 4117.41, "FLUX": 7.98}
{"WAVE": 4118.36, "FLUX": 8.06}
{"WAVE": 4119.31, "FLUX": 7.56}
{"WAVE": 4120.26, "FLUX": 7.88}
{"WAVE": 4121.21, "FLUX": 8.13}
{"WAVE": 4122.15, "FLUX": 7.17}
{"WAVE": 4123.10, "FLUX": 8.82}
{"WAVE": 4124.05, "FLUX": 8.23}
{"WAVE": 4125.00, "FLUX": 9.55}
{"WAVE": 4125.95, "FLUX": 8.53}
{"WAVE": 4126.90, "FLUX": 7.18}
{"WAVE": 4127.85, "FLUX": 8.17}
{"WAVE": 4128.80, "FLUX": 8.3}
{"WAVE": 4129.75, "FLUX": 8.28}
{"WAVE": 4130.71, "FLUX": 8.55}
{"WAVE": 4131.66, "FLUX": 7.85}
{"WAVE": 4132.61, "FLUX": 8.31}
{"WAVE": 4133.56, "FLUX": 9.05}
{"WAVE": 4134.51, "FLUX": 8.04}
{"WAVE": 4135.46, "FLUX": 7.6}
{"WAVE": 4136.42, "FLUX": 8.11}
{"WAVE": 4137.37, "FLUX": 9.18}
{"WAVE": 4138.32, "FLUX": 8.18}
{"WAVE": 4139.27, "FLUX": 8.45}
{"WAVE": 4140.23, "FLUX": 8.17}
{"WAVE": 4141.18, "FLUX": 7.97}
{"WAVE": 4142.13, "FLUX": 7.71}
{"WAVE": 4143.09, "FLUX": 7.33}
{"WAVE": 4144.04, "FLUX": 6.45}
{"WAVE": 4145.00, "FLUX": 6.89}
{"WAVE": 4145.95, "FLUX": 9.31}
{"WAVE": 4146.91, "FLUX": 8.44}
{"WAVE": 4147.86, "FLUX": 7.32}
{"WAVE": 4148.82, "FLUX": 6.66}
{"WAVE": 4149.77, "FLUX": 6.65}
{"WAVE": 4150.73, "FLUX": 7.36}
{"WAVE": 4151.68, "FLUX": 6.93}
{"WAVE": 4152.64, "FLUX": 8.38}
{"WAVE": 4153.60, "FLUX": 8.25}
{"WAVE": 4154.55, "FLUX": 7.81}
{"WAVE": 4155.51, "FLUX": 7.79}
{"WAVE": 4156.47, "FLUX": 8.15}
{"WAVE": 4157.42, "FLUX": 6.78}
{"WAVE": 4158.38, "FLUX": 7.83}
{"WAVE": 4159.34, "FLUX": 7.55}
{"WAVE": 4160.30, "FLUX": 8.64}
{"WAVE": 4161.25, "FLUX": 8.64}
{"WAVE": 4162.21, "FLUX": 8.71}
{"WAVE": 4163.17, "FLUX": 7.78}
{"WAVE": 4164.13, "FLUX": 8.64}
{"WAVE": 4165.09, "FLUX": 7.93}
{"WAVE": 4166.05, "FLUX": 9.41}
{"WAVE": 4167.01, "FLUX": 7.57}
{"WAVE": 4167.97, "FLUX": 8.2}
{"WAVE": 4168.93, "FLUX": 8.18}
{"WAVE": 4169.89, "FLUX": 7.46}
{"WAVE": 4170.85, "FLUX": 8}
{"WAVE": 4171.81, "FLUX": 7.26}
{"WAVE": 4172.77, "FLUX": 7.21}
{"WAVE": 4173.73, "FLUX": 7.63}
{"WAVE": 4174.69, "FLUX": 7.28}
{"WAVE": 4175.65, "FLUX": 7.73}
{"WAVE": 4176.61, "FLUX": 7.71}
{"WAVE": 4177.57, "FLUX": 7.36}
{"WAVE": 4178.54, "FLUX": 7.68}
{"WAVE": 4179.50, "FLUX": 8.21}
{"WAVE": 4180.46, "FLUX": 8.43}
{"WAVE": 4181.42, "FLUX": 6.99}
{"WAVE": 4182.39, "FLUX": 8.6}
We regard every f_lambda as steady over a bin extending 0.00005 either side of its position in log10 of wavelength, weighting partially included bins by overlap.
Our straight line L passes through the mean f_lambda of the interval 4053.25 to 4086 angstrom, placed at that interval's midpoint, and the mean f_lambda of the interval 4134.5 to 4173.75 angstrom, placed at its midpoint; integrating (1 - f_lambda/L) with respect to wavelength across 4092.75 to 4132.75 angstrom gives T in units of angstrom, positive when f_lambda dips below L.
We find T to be -1.4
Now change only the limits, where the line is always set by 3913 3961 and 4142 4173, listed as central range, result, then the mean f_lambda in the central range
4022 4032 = -3.1 angstrom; 7.98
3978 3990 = -3.2 angstrom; 7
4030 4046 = -4.7 angstrom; 8.06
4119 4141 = -2.3 angstrom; 8.23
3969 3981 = 2.0 angstrom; 4.54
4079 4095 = -4.1 angstrom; 8.64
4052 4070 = -2.8 angstrom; 7.54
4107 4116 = -1.7 angstrom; 8.54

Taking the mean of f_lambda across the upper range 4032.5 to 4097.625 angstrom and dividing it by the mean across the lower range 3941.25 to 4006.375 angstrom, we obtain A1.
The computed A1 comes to 1.3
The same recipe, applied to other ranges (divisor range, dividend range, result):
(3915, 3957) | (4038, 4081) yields 1.63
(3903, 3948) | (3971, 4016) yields 1.48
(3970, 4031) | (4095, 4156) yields 1.07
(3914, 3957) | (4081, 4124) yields 1.70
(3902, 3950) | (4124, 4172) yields 1.61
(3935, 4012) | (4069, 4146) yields 1.36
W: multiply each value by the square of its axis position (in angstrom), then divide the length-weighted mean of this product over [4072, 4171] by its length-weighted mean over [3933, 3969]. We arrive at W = 1.87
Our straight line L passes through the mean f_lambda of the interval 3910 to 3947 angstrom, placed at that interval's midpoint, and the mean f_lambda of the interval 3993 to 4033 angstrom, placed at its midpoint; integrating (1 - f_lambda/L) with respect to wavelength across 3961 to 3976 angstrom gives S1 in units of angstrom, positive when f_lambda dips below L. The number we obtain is 6.3 angstrom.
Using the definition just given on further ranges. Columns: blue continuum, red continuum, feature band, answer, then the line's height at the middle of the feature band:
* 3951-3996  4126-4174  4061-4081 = -2.2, 6.91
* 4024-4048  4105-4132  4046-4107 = 1.2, 8.15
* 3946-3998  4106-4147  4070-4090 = -2.3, 7.47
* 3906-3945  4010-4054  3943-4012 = 3.4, 6.56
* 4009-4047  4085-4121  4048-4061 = 0.5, 8.3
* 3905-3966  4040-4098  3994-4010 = -3.8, 6.56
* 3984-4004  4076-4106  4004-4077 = -1.2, 7.96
